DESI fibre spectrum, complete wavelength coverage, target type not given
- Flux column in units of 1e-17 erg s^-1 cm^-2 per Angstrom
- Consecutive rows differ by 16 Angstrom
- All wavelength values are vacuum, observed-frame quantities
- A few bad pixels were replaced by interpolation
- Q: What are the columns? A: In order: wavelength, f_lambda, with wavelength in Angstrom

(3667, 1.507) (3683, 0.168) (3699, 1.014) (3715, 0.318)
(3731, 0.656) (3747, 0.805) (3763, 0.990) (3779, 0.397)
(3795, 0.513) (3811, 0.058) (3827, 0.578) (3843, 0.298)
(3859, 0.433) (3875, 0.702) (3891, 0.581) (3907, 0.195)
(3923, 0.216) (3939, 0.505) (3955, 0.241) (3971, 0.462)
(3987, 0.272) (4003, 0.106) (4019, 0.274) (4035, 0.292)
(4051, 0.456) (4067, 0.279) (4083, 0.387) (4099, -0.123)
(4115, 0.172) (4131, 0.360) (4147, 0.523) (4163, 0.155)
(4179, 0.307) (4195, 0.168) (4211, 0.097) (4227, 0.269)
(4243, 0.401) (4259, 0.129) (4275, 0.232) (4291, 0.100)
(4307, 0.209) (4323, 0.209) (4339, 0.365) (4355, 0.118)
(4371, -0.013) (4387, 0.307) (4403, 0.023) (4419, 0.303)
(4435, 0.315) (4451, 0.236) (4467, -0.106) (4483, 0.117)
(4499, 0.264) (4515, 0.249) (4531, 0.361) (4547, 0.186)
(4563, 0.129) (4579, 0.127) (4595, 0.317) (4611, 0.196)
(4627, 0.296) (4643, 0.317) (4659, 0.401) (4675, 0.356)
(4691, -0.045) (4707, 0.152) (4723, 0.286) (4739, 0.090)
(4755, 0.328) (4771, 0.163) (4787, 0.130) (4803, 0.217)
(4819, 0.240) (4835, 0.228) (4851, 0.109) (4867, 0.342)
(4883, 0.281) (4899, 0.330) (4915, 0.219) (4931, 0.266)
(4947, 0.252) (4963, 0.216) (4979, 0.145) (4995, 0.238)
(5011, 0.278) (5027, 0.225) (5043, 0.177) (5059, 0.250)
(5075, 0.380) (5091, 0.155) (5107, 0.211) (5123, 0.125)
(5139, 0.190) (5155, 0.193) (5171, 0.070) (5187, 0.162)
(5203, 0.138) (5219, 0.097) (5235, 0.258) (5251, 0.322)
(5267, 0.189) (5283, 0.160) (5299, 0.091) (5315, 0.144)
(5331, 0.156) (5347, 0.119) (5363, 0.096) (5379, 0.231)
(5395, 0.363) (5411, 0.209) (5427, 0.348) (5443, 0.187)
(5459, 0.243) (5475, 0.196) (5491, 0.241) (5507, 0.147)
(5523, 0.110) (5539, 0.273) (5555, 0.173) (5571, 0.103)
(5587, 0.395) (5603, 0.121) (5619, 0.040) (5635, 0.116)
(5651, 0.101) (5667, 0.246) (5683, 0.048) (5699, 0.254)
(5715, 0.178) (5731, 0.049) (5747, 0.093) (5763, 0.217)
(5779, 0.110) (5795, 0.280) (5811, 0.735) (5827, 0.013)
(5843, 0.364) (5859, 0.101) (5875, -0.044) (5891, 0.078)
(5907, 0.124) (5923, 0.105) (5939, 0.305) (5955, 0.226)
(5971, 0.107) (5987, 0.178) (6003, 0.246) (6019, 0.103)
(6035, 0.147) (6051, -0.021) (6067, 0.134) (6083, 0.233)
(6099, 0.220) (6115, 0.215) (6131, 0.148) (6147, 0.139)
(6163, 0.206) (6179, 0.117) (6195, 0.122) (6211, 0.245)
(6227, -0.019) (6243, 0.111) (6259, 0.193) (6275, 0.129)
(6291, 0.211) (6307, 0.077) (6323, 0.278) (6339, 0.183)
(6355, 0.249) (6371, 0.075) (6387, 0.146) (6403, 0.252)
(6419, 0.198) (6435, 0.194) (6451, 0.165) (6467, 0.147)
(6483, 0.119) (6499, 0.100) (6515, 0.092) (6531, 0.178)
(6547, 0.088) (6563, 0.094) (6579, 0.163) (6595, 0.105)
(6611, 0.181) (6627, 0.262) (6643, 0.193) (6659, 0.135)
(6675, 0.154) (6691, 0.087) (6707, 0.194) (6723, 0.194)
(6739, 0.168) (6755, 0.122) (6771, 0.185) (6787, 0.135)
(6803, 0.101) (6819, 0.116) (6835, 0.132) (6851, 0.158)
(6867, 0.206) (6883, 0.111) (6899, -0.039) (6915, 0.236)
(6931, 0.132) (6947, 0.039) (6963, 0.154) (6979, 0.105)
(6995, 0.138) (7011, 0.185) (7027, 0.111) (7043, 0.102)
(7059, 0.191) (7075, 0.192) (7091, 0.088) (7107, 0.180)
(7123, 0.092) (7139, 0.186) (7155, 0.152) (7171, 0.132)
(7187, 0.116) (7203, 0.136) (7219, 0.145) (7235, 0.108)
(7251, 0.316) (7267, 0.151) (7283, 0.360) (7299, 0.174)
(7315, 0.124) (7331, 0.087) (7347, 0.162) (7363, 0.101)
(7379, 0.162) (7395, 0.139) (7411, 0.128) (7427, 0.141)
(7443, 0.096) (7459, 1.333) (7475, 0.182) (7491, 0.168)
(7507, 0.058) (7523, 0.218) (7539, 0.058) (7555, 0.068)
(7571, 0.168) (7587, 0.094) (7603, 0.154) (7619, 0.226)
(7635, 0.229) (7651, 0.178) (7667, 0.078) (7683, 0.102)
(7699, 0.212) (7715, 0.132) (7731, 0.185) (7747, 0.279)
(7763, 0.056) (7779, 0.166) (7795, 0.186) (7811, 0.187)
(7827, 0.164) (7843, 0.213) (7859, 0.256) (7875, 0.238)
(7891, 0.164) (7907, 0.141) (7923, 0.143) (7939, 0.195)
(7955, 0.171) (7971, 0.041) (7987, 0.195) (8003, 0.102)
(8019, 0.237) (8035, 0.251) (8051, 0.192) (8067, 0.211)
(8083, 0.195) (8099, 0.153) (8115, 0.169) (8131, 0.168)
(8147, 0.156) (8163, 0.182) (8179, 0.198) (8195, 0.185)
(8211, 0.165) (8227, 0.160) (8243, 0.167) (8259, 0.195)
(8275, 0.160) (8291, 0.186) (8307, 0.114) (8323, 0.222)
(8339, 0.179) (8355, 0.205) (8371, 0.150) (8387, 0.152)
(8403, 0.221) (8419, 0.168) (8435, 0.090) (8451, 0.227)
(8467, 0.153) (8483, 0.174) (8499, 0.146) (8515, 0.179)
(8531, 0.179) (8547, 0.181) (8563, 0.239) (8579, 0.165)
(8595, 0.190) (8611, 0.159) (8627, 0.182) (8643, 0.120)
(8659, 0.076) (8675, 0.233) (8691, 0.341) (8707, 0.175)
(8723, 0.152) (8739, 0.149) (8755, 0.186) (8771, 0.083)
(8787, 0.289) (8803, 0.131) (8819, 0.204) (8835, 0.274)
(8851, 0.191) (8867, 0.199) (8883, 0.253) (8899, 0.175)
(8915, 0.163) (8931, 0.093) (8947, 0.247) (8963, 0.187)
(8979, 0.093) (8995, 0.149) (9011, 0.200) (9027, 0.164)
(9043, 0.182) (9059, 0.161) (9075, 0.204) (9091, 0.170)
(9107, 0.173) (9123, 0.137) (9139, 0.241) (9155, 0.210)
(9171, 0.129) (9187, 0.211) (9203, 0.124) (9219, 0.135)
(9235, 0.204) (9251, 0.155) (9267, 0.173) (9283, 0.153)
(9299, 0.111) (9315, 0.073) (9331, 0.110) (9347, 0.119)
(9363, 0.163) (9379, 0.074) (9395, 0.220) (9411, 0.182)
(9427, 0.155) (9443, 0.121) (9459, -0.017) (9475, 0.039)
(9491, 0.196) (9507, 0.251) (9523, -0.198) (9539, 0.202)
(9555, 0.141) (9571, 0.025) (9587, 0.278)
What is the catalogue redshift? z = 1.00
